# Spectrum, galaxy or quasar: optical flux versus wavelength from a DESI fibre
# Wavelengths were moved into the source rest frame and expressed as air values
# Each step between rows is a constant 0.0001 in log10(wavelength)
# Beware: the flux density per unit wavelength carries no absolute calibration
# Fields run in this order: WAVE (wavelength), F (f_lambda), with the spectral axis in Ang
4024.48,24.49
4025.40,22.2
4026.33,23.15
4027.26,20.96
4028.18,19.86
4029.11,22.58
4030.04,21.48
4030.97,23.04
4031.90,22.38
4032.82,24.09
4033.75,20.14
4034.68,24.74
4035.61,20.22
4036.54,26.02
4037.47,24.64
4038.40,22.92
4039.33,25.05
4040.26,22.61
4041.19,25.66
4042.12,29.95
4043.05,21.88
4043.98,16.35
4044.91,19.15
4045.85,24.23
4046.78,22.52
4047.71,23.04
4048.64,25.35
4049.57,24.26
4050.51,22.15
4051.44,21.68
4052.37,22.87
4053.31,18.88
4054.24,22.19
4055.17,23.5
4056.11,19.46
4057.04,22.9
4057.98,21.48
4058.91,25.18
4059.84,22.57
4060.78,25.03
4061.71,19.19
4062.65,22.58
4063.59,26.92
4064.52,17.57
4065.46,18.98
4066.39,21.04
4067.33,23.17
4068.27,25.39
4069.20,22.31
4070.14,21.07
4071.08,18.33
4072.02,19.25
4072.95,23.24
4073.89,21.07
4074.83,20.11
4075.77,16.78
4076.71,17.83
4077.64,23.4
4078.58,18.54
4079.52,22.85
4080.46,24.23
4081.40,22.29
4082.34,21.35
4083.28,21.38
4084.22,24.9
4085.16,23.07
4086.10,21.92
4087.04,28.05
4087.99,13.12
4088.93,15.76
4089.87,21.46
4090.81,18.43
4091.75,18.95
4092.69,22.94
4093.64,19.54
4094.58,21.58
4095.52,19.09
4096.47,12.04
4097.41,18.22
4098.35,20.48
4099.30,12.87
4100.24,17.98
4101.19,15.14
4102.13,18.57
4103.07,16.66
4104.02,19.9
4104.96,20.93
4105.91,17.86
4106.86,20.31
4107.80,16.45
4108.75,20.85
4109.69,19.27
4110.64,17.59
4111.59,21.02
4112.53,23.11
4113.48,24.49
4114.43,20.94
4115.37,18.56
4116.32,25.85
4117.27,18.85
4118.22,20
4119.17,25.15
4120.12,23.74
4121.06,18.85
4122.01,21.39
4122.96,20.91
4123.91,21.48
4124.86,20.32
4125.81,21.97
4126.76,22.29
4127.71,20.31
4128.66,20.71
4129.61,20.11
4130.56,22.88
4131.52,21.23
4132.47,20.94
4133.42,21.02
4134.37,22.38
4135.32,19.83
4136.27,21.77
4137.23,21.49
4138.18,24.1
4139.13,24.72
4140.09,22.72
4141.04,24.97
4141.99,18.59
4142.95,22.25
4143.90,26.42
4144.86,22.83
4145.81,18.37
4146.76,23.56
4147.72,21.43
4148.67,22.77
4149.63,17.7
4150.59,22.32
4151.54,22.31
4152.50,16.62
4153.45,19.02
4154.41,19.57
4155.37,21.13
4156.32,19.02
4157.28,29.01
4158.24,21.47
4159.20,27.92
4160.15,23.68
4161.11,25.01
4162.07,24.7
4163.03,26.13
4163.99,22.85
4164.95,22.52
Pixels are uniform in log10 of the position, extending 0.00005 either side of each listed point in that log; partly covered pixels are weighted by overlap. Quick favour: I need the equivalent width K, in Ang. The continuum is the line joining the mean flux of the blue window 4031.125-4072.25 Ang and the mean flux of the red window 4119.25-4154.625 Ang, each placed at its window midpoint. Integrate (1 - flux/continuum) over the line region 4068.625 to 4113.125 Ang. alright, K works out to 4.4 Ang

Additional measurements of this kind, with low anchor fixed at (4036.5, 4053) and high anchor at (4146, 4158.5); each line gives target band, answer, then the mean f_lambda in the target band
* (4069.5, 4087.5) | 0.8 Ang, 21.6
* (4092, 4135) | 3.4 Ang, 20.1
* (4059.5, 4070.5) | 0.3 Ang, 22.1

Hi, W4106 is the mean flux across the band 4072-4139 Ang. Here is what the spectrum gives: 20.5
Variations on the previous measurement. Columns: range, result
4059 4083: 21.5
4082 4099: 20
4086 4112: 18.8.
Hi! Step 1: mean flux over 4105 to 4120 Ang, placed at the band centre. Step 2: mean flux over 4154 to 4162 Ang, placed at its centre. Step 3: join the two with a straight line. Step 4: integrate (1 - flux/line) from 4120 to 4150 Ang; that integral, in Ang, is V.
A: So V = 0.6 Ang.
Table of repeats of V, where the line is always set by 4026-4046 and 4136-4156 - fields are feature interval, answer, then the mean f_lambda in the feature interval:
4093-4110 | 3.0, 18.2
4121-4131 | 0.3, 21.1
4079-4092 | 0.6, 21.3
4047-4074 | 0.5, 22.1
